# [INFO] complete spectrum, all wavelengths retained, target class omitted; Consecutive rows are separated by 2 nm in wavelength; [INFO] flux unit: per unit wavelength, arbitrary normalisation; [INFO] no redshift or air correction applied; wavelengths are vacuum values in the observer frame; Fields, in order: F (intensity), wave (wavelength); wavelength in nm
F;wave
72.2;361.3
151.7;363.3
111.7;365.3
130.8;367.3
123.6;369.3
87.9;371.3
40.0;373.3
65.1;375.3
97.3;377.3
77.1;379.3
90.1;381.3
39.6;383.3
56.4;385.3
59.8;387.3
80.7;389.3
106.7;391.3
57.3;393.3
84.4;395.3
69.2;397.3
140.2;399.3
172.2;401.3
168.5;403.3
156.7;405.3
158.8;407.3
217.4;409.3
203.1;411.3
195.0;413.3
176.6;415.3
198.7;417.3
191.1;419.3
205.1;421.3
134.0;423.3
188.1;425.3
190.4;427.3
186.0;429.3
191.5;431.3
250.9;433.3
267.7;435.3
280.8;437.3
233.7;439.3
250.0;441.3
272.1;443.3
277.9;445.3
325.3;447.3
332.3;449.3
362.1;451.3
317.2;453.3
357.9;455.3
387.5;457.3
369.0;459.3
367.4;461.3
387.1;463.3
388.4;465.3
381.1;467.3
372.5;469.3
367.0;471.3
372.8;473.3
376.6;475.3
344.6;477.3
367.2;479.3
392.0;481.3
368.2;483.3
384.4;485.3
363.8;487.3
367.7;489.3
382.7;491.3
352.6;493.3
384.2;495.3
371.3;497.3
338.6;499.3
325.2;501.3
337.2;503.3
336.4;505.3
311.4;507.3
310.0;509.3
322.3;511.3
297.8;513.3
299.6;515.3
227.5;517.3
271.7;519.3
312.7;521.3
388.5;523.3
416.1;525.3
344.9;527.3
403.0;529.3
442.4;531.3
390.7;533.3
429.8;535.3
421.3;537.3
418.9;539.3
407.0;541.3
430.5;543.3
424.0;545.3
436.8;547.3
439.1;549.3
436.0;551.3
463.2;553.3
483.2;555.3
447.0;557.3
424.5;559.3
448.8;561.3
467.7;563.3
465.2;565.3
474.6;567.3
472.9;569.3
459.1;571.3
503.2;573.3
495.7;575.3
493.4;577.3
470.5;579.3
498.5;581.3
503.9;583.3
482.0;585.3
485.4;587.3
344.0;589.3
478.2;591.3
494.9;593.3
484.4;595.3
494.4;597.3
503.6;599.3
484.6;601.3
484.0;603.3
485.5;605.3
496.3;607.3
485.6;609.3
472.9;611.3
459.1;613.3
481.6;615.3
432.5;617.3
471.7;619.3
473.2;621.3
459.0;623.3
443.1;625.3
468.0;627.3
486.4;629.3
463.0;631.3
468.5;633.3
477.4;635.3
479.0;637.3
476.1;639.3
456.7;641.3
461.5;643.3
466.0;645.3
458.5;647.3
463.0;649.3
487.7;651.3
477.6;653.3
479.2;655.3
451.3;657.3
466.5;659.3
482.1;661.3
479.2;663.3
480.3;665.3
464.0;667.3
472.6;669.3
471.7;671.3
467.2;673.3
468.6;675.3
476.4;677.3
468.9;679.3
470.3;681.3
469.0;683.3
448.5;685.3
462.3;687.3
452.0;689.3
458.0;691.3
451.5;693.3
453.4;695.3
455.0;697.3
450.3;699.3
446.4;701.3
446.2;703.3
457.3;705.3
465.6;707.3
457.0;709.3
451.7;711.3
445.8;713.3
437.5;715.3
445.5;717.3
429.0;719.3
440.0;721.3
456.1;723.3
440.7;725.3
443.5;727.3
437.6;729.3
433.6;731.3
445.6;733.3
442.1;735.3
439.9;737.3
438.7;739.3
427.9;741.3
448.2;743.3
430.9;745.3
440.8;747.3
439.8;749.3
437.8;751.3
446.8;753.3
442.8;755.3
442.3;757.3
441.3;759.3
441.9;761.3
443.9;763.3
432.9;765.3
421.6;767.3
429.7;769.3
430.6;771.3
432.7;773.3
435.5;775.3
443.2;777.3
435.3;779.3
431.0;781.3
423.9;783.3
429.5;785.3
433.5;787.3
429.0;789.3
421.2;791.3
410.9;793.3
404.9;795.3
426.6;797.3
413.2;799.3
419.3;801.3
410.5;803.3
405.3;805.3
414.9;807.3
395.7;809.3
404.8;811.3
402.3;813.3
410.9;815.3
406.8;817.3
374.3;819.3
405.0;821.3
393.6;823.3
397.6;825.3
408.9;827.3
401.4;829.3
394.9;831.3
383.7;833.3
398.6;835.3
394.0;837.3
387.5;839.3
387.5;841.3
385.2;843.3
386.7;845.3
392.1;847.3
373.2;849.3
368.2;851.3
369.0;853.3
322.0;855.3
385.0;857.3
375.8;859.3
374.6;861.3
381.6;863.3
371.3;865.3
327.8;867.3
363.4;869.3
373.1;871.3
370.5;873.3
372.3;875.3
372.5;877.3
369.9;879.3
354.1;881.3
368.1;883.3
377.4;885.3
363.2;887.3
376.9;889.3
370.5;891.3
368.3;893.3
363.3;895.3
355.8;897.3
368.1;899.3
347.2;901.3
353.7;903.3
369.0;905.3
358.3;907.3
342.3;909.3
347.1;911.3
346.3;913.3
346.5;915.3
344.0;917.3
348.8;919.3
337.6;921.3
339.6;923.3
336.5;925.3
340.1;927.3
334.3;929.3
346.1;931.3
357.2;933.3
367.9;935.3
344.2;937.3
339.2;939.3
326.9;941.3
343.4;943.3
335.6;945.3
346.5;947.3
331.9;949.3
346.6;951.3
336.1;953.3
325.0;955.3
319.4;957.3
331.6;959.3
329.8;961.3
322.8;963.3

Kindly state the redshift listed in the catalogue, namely 0.00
